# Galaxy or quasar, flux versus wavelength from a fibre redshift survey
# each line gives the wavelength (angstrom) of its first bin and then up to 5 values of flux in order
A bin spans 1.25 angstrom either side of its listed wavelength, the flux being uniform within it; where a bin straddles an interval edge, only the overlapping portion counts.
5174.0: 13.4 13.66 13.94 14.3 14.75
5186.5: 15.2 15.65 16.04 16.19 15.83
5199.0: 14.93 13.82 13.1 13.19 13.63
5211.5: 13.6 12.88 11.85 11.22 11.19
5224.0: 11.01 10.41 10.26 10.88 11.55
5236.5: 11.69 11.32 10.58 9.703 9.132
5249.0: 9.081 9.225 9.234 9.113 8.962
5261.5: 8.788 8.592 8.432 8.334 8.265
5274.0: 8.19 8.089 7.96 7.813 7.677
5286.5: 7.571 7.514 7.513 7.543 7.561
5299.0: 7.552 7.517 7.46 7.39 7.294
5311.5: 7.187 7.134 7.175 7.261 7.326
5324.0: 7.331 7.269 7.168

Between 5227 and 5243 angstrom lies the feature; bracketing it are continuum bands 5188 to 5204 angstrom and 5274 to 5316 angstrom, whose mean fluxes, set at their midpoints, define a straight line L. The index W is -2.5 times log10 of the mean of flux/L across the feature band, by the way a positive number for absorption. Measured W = 0.112 mag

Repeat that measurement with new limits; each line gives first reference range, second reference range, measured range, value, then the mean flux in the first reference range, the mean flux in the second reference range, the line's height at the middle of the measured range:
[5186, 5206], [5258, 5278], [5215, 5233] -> 0.13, 15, 8.44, 12.5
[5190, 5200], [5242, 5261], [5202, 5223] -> 0.09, 15.8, 9.24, 13.7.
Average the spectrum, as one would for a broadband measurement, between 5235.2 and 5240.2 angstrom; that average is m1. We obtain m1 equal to 11.5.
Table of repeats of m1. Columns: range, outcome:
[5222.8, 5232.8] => 10.6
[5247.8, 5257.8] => 9.16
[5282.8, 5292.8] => 7.57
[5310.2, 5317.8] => 7.17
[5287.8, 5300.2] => 7.54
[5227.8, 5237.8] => 11.1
